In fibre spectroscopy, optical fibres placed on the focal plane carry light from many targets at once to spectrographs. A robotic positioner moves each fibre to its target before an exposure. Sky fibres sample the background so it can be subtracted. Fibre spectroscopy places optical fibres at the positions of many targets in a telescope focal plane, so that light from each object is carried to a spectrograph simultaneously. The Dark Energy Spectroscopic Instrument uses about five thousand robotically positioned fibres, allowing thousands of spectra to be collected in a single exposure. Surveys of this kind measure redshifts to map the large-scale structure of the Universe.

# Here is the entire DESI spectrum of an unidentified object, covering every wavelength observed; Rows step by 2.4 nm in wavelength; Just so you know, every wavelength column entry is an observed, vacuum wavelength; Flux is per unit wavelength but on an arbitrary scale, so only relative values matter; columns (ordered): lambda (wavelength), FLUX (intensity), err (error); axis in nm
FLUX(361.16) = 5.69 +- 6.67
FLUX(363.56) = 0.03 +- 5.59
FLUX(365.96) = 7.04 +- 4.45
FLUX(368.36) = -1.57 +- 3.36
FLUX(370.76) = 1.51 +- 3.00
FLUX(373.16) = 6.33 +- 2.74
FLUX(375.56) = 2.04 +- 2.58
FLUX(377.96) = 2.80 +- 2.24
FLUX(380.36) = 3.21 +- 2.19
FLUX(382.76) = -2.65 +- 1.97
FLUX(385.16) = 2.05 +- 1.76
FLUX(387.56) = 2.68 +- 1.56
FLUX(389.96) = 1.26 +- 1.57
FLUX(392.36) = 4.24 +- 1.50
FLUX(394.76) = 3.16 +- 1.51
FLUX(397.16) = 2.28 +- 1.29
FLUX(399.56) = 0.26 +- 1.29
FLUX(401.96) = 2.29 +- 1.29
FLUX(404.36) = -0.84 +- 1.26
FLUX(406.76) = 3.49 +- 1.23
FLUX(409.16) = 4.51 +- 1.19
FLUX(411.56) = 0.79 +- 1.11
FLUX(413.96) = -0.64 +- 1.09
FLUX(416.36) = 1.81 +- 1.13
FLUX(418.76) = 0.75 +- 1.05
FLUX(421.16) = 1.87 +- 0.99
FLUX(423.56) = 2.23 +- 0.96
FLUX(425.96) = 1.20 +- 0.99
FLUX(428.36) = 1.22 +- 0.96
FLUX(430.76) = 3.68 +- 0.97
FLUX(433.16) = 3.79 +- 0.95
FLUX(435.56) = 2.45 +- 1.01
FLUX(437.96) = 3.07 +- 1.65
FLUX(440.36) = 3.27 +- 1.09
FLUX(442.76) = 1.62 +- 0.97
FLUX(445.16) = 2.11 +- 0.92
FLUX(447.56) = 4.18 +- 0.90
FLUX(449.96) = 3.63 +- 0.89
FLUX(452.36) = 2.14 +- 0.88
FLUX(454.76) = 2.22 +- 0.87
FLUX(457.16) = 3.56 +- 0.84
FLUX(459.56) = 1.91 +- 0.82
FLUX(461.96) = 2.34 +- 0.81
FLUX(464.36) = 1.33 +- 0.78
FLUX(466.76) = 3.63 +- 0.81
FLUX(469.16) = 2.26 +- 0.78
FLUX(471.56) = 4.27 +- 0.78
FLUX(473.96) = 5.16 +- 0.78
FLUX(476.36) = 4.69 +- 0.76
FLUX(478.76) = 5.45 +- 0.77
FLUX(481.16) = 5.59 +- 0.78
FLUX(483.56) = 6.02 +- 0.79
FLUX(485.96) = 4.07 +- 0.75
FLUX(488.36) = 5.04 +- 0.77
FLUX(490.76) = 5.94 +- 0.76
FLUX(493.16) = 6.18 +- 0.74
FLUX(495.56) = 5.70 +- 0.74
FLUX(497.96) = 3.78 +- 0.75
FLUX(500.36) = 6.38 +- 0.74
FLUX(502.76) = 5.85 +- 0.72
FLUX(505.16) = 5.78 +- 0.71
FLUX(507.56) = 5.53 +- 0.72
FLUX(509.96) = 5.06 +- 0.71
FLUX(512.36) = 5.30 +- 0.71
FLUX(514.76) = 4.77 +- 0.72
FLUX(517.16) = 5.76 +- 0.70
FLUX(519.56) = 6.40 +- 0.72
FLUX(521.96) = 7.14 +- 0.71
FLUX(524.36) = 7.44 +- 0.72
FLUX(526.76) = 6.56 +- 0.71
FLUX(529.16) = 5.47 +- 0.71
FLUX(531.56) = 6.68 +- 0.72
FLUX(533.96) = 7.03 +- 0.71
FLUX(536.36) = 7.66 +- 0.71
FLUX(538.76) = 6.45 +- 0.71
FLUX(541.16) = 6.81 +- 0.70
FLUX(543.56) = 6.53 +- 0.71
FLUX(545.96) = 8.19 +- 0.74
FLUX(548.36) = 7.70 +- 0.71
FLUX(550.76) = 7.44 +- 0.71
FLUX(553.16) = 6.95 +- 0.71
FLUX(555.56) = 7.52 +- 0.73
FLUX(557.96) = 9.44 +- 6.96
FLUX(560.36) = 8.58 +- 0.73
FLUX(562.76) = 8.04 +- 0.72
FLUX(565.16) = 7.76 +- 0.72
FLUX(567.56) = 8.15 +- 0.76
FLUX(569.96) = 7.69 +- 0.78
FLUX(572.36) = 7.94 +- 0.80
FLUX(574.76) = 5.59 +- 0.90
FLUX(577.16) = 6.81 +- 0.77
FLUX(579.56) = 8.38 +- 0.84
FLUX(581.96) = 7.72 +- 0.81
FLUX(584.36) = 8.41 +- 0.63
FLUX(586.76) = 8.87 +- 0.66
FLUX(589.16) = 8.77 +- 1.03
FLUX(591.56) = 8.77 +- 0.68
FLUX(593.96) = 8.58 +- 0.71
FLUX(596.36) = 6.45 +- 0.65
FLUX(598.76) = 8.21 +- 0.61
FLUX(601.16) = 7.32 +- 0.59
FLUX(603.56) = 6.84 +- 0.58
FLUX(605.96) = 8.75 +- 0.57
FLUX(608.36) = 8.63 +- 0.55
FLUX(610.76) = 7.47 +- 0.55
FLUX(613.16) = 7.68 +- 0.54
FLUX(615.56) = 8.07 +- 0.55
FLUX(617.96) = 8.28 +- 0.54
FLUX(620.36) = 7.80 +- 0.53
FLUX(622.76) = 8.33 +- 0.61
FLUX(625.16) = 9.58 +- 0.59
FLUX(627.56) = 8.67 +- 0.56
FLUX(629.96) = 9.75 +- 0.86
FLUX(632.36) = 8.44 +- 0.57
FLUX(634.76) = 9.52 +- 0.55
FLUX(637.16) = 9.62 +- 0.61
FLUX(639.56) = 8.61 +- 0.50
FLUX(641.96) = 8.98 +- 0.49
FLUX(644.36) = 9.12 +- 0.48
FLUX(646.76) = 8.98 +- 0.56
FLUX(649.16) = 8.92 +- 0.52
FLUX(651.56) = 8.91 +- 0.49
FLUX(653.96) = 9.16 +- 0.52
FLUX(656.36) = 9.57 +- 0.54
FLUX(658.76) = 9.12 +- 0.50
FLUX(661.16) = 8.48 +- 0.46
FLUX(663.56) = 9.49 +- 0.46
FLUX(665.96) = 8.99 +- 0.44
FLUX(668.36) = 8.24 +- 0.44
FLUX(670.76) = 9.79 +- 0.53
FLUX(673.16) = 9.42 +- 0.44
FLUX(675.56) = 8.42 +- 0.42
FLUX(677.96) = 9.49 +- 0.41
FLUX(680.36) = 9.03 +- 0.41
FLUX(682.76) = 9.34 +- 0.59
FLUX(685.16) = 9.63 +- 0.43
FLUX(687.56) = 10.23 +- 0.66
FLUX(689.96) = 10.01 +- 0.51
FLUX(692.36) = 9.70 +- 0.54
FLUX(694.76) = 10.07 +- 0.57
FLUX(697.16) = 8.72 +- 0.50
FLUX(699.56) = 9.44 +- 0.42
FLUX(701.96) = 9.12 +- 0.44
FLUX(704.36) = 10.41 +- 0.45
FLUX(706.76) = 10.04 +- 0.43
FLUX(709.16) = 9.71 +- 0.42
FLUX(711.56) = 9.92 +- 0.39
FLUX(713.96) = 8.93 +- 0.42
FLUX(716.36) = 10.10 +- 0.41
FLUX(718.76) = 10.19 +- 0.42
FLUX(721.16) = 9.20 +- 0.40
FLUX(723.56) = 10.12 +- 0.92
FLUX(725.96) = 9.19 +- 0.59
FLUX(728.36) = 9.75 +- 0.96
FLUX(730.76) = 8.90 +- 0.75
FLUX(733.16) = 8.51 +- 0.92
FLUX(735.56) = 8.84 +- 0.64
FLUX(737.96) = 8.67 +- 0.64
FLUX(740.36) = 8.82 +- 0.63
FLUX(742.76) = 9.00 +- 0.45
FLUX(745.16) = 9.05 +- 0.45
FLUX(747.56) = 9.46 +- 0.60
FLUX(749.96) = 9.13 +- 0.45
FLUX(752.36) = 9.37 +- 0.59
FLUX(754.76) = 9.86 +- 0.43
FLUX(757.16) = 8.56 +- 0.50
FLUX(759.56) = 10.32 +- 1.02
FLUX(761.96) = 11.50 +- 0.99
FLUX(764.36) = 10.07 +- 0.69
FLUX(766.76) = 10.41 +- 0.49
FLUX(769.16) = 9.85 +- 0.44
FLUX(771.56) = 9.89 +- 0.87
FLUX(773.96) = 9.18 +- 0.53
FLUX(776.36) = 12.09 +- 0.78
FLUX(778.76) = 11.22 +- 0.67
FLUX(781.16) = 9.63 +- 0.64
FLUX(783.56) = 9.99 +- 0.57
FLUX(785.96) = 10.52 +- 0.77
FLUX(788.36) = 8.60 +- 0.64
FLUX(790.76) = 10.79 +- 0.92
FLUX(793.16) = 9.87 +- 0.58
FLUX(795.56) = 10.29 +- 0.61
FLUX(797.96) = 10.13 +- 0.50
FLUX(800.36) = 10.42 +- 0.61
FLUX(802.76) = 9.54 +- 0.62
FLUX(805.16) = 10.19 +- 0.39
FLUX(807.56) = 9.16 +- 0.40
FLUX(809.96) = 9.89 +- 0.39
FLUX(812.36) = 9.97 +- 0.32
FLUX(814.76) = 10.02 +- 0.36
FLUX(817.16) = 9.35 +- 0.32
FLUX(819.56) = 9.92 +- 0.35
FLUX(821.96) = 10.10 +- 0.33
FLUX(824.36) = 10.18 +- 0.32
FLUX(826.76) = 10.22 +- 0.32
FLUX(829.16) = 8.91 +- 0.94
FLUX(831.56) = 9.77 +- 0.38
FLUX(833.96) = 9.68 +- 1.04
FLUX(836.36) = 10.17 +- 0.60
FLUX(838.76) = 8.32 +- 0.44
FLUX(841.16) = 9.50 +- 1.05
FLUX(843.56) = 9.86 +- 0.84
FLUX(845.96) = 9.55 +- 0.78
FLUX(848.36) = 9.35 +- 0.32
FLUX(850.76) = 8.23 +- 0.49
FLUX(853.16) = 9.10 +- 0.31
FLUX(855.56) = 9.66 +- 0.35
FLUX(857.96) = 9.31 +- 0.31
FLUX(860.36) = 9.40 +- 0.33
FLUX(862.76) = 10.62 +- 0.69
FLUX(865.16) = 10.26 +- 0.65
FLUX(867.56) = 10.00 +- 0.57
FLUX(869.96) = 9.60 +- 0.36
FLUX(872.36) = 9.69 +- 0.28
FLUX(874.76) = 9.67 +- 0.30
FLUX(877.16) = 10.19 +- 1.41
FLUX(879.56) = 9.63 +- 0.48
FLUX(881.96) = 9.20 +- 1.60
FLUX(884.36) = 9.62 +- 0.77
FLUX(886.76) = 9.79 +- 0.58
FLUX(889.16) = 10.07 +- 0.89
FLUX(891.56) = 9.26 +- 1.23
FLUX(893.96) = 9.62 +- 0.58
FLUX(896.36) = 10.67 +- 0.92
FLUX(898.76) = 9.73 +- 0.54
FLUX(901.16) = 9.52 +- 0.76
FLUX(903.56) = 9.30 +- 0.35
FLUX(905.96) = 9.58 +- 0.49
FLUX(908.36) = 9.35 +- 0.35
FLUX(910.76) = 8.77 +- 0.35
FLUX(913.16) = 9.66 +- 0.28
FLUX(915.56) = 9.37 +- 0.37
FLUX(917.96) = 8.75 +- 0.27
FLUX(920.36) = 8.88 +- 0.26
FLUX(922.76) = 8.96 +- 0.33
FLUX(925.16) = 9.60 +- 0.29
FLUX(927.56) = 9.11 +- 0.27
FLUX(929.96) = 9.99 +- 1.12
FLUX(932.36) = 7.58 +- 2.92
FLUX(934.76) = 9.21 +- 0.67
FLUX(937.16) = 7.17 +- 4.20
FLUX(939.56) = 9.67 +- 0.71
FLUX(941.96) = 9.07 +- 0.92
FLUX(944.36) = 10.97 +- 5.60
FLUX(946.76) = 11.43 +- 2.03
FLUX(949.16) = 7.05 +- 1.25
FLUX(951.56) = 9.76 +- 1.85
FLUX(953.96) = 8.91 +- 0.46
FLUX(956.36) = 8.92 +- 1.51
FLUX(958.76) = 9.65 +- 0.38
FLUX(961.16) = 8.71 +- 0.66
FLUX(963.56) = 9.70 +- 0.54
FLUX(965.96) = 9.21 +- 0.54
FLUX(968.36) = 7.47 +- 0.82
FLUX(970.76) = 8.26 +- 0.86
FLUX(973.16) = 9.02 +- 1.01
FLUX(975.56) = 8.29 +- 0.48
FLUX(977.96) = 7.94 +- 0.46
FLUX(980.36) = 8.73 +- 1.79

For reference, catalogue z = 0.18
